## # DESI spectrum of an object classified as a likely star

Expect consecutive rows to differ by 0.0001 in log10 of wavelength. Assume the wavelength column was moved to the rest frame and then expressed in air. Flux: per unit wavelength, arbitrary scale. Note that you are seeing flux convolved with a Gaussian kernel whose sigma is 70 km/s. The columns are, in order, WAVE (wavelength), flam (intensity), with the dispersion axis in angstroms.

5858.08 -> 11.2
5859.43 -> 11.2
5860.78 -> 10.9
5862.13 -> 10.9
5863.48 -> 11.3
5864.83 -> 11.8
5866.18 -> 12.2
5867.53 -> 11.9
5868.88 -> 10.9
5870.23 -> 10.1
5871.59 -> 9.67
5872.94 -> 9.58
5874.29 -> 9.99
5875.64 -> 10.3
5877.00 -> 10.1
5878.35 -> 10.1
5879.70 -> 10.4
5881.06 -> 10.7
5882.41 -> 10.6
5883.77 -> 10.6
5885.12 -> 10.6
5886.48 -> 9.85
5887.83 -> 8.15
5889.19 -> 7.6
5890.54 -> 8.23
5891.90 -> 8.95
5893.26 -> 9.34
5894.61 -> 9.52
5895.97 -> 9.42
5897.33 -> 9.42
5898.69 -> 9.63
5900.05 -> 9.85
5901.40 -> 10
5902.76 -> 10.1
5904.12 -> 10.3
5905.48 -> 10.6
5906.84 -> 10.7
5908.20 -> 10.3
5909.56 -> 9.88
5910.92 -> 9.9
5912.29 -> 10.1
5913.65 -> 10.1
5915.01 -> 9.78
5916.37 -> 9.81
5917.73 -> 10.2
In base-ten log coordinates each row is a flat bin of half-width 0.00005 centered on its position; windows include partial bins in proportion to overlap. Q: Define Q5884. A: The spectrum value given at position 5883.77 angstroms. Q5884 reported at 10.6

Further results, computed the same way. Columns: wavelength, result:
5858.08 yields 11.2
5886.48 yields 9.85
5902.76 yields 10.1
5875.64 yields 10.3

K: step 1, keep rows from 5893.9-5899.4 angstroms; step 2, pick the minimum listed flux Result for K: 9.42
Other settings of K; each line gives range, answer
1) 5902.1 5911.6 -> 9.88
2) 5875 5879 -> 10.1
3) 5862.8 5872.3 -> 9.67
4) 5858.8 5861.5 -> 10.9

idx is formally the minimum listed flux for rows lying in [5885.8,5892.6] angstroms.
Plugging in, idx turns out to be 7.6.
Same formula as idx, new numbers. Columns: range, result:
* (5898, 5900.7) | 9.63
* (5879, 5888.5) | 8.15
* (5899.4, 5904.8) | 9.85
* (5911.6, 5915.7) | 9.78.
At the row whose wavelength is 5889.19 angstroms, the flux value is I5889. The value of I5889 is 7.6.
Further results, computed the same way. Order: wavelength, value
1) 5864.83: 11.8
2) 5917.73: 10.2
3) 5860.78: 10.9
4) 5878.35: 10.1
